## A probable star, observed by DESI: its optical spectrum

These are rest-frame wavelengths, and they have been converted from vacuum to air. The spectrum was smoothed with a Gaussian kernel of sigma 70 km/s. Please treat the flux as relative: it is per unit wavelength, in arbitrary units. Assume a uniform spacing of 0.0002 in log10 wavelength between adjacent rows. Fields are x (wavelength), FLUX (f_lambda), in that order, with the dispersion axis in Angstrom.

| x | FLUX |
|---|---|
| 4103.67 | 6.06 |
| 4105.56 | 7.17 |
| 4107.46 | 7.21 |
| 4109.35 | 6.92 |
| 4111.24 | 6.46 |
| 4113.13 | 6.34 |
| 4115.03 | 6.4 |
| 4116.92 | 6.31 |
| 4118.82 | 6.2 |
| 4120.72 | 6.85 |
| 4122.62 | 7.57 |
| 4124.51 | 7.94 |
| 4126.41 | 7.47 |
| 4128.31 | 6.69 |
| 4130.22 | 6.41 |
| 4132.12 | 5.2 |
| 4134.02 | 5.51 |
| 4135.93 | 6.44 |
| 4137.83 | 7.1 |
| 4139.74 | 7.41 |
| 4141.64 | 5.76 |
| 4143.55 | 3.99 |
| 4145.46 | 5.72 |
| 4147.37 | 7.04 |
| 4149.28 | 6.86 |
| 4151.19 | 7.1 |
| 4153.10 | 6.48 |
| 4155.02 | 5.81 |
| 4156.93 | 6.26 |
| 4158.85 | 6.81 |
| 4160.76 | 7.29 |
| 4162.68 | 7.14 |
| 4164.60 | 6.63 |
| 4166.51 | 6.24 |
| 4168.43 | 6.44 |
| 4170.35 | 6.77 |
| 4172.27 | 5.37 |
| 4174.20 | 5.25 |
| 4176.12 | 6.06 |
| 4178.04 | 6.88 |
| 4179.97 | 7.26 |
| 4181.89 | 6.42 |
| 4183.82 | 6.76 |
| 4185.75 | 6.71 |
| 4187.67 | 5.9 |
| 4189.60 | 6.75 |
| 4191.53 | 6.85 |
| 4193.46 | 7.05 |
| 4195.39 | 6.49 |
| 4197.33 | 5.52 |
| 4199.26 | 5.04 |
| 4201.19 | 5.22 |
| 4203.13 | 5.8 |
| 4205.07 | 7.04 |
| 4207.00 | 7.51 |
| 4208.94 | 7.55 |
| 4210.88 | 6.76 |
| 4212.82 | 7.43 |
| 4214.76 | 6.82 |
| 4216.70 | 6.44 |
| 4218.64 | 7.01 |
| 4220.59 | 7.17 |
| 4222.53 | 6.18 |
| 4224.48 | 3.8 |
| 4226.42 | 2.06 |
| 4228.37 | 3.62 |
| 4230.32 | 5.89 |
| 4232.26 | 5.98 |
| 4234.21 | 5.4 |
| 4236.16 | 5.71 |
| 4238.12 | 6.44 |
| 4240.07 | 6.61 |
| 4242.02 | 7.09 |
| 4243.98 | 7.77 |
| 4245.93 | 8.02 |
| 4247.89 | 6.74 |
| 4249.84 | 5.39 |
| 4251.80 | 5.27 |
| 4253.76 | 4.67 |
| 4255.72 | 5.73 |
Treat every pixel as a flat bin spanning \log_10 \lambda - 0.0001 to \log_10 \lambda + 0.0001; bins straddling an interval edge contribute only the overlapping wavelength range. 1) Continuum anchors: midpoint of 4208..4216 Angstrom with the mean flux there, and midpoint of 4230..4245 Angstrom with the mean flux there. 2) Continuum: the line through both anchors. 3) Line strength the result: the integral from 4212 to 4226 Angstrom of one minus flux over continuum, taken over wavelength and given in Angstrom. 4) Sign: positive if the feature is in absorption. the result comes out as 1.43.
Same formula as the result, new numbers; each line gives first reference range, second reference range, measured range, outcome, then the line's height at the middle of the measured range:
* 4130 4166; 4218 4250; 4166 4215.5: -2.5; 6.15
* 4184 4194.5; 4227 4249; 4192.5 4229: 2.4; 6.47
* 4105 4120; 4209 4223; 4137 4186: 2.2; 6.75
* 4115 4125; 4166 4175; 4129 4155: 1.1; 6.5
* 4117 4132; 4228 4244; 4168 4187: 0.3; 6.48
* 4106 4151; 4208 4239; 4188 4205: -0.2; 6.07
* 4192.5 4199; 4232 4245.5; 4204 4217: -1.6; 6.31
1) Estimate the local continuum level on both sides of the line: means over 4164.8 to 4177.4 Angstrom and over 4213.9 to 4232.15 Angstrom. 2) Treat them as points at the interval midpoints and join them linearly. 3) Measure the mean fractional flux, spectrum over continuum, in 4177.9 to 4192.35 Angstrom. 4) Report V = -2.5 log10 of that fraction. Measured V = -0.13 mag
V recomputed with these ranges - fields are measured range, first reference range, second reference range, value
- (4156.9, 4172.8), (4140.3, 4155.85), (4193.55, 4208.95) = -0.07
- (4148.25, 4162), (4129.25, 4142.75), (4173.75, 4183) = -0.06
